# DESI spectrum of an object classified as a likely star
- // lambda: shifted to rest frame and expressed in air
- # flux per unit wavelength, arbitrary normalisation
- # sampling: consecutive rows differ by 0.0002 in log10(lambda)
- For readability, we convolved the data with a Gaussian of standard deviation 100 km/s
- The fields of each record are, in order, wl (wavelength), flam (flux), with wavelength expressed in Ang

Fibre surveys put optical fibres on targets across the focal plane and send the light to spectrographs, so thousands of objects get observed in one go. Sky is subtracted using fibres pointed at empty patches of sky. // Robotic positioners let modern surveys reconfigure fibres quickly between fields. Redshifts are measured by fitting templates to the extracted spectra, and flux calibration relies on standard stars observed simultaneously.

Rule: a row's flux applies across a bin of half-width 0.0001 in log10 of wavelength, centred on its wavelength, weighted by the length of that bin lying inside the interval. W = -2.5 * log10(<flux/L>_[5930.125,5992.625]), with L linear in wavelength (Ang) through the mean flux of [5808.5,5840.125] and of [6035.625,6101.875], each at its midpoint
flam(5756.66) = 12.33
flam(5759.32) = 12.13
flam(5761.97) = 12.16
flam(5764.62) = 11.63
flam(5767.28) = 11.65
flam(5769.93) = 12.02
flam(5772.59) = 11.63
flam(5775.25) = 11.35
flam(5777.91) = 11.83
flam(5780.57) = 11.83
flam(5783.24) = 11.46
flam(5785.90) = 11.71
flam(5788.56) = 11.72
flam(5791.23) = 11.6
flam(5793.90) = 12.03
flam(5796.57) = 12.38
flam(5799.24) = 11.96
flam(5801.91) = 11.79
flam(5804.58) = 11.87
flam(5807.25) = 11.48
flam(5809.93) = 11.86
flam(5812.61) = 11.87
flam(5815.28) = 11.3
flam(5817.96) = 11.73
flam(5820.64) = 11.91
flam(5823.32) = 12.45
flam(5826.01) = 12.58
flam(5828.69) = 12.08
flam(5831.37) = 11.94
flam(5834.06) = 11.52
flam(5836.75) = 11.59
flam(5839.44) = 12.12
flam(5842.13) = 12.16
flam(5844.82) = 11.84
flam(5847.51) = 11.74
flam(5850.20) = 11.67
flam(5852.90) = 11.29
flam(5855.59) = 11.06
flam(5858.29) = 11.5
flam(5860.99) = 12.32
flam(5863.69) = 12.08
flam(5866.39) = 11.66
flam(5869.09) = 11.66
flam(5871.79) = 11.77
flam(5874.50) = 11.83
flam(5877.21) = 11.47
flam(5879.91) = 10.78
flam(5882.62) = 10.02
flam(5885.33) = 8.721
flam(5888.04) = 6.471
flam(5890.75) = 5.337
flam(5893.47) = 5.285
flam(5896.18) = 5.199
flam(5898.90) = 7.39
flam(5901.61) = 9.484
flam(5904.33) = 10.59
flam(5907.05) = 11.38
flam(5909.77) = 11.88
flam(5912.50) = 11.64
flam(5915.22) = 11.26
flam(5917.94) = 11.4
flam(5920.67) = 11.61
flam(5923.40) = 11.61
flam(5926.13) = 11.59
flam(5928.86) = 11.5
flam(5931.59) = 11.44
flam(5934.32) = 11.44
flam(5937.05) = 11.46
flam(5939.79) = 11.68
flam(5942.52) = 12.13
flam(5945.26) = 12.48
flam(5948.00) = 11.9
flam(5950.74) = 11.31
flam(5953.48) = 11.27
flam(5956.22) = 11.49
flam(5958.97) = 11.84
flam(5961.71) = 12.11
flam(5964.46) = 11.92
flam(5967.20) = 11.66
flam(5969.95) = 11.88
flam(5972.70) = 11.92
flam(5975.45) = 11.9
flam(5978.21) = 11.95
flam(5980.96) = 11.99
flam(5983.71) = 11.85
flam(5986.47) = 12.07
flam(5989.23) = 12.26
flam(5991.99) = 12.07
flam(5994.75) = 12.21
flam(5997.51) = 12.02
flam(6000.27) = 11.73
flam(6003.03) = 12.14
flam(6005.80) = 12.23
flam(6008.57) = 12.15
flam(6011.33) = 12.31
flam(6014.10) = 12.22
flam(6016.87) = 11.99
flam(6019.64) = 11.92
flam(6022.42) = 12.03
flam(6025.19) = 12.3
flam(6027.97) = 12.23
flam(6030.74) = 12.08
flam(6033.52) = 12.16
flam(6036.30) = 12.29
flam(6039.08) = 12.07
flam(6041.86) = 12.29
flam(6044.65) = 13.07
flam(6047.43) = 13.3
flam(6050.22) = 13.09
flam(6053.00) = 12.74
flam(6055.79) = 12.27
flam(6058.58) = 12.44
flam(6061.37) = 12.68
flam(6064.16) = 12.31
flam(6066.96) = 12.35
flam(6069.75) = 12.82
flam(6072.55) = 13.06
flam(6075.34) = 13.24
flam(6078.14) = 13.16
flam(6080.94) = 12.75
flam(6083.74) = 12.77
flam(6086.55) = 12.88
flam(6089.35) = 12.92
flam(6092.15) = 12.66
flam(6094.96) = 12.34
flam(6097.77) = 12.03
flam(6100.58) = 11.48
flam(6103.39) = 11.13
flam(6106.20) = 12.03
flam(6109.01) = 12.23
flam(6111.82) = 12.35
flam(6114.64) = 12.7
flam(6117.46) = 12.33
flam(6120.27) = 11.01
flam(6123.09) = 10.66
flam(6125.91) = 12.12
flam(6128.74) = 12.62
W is 0.044 mag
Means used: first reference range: 11.9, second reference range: 12.6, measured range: 11.8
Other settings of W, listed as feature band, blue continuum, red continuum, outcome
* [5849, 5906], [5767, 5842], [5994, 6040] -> 0.204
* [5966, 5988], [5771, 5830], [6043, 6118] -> 0.035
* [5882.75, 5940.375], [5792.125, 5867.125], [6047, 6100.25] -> 0.221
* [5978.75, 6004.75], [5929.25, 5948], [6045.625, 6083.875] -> 0.014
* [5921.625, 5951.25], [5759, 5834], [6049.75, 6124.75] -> 0.037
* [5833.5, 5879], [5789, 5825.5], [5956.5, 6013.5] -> 0.018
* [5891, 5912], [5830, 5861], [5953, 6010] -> 0.334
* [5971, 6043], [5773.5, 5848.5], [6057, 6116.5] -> 0.019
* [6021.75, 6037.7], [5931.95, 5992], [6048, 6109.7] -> 0.004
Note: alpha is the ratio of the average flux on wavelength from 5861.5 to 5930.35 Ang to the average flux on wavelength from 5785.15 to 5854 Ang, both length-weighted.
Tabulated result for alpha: 0.9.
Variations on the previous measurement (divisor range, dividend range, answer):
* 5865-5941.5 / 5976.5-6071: 1.19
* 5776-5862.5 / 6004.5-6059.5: 1.05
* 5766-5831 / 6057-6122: 1.05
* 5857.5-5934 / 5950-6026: 1.16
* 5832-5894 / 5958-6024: 1.12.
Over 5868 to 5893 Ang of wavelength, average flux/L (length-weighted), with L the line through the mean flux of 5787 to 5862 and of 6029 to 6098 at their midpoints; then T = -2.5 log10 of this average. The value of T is 0.24 mag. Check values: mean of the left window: 11.8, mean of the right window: 12.6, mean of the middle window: 9.6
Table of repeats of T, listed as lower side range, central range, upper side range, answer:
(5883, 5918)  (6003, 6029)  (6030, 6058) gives -0.030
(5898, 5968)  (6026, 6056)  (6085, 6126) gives -0.063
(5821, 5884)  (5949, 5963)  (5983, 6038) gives 0.033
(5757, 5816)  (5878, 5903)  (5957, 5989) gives 0.466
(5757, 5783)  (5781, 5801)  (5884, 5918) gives -0.048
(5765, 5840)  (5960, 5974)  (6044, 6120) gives 0.030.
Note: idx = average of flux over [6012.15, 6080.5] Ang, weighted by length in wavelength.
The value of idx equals 12.5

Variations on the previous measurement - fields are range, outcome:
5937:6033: 12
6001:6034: 12.1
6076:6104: 12.5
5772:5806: 11.8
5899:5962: 11.4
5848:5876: 11.7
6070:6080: 13.1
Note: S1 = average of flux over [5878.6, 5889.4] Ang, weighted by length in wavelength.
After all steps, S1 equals 8.99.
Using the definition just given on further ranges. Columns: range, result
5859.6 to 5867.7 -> 12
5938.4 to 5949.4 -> 12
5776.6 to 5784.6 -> 11.7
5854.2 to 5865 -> 11.7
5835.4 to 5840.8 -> 11.8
